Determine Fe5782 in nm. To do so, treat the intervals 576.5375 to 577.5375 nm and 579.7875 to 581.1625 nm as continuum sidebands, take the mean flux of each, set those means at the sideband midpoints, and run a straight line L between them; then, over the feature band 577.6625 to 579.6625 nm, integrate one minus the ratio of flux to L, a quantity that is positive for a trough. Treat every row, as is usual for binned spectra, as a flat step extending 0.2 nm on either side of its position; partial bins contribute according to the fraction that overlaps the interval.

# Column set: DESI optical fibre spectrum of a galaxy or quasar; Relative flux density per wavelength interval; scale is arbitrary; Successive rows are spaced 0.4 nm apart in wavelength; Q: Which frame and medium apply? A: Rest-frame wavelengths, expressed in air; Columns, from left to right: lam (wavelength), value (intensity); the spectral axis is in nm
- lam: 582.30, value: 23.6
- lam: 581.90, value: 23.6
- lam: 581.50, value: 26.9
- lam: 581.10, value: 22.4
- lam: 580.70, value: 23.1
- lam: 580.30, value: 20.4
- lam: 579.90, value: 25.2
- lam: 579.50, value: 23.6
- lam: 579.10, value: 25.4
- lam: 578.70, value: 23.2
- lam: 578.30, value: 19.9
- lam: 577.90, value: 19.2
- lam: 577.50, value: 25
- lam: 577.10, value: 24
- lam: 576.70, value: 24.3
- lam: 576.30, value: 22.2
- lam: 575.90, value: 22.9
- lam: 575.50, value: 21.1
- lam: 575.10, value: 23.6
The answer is 0.11 nm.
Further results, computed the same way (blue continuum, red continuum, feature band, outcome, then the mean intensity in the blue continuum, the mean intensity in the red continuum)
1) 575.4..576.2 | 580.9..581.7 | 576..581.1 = 0.10 nm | 22.1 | 24.7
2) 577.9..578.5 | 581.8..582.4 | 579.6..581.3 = -0.07 nm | 19.7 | 23.6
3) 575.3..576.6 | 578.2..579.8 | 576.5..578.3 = 0.00 nm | 22.2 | 23.4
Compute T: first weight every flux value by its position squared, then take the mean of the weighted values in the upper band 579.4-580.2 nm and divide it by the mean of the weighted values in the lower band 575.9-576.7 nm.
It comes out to 1.06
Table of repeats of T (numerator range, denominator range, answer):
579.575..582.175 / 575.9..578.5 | 1.06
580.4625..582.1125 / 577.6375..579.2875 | 1.10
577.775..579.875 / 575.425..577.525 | 0.98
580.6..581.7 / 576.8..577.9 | 1.04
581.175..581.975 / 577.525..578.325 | 1.23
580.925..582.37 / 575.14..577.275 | 1.08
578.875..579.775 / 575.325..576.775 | 1.10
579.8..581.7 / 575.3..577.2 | 1.05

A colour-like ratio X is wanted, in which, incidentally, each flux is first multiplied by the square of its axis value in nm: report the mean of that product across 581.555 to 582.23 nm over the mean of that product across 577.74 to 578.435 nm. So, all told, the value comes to 1.26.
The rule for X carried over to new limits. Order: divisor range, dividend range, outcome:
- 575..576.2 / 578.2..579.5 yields 1.05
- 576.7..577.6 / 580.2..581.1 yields 0.91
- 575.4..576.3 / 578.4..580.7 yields 1.07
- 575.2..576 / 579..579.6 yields 1.12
